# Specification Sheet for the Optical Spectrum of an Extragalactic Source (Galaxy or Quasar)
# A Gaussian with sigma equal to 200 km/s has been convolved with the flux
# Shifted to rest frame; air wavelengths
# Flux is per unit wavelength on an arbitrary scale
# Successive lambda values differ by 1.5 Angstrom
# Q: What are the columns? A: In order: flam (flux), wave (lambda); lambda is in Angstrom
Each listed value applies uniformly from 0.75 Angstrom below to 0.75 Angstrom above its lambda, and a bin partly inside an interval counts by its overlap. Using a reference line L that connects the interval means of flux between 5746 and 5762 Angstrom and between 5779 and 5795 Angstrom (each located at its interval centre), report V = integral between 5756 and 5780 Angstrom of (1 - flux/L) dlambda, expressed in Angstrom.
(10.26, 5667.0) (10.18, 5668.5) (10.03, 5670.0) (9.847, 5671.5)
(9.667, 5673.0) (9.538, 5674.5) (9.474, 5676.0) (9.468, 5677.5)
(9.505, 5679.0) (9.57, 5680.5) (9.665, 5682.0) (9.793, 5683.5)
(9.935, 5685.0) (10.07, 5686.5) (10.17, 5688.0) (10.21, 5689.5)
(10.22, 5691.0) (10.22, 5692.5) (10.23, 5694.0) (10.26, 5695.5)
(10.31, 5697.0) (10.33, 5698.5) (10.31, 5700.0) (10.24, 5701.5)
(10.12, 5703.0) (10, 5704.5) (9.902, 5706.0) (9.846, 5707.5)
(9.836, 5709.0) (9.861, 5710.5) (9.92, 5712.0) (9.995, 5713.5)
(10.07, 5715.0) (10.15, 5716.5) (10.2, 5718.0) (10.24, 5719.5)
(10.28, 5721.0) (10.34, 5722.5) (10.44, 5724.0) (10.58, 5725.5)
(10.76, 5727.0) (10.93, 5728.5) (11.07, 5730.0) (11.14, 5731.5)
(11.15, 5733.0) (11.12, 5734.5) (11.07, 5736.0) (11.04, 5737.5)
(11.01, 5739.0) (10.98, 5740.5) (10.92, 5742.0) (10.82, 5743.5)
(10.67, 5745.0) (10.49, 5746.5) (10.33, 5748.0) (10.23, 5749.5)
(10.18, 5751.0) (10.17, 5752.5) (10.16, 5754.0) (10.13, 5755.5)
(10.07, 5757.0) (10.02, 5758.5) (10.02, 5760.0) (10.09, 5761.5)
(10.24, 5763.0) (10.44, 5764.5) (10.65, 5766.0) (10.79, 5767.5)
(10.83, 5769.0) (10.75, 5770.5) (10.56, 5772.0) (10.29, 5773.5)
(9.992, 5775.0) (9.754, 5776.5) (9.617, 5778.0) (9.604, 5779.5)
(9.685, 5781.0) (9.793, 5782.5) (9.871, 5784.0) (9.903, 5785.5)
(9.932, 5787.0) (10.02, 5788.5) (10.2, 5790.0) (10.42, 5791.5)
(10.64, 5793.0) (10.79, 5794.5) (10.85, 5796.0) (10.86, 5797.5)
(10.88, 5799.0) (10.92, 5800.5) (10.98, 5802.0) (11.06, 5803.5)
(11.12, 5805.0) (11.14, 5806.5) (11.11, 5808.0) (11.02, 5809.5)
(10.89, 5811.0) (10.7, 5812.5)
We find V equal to -0.3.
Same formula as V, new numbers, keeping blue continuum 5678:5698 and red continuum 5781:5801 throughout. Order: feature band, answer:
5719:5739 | -1.3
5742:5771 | -0.4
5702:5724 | 0.1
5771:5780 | 0.3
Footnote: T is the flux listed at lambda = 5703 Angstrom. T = 10.12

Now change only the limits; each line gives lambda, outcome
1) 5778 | 9.617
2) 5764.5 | 10.44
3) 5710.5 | 9.861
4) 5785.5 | 9.903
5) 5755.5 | 10.13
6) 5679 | 9.505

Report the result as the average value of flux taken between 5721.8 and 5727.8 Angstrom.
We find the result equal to 10.5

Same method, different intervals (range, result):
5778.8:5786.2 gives 9.77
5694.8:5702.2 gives 10.3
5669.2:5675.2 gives 9.78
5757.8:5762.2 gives 10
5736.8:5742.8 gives 11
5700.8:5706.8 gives 10.1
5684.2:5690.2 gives 10.1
